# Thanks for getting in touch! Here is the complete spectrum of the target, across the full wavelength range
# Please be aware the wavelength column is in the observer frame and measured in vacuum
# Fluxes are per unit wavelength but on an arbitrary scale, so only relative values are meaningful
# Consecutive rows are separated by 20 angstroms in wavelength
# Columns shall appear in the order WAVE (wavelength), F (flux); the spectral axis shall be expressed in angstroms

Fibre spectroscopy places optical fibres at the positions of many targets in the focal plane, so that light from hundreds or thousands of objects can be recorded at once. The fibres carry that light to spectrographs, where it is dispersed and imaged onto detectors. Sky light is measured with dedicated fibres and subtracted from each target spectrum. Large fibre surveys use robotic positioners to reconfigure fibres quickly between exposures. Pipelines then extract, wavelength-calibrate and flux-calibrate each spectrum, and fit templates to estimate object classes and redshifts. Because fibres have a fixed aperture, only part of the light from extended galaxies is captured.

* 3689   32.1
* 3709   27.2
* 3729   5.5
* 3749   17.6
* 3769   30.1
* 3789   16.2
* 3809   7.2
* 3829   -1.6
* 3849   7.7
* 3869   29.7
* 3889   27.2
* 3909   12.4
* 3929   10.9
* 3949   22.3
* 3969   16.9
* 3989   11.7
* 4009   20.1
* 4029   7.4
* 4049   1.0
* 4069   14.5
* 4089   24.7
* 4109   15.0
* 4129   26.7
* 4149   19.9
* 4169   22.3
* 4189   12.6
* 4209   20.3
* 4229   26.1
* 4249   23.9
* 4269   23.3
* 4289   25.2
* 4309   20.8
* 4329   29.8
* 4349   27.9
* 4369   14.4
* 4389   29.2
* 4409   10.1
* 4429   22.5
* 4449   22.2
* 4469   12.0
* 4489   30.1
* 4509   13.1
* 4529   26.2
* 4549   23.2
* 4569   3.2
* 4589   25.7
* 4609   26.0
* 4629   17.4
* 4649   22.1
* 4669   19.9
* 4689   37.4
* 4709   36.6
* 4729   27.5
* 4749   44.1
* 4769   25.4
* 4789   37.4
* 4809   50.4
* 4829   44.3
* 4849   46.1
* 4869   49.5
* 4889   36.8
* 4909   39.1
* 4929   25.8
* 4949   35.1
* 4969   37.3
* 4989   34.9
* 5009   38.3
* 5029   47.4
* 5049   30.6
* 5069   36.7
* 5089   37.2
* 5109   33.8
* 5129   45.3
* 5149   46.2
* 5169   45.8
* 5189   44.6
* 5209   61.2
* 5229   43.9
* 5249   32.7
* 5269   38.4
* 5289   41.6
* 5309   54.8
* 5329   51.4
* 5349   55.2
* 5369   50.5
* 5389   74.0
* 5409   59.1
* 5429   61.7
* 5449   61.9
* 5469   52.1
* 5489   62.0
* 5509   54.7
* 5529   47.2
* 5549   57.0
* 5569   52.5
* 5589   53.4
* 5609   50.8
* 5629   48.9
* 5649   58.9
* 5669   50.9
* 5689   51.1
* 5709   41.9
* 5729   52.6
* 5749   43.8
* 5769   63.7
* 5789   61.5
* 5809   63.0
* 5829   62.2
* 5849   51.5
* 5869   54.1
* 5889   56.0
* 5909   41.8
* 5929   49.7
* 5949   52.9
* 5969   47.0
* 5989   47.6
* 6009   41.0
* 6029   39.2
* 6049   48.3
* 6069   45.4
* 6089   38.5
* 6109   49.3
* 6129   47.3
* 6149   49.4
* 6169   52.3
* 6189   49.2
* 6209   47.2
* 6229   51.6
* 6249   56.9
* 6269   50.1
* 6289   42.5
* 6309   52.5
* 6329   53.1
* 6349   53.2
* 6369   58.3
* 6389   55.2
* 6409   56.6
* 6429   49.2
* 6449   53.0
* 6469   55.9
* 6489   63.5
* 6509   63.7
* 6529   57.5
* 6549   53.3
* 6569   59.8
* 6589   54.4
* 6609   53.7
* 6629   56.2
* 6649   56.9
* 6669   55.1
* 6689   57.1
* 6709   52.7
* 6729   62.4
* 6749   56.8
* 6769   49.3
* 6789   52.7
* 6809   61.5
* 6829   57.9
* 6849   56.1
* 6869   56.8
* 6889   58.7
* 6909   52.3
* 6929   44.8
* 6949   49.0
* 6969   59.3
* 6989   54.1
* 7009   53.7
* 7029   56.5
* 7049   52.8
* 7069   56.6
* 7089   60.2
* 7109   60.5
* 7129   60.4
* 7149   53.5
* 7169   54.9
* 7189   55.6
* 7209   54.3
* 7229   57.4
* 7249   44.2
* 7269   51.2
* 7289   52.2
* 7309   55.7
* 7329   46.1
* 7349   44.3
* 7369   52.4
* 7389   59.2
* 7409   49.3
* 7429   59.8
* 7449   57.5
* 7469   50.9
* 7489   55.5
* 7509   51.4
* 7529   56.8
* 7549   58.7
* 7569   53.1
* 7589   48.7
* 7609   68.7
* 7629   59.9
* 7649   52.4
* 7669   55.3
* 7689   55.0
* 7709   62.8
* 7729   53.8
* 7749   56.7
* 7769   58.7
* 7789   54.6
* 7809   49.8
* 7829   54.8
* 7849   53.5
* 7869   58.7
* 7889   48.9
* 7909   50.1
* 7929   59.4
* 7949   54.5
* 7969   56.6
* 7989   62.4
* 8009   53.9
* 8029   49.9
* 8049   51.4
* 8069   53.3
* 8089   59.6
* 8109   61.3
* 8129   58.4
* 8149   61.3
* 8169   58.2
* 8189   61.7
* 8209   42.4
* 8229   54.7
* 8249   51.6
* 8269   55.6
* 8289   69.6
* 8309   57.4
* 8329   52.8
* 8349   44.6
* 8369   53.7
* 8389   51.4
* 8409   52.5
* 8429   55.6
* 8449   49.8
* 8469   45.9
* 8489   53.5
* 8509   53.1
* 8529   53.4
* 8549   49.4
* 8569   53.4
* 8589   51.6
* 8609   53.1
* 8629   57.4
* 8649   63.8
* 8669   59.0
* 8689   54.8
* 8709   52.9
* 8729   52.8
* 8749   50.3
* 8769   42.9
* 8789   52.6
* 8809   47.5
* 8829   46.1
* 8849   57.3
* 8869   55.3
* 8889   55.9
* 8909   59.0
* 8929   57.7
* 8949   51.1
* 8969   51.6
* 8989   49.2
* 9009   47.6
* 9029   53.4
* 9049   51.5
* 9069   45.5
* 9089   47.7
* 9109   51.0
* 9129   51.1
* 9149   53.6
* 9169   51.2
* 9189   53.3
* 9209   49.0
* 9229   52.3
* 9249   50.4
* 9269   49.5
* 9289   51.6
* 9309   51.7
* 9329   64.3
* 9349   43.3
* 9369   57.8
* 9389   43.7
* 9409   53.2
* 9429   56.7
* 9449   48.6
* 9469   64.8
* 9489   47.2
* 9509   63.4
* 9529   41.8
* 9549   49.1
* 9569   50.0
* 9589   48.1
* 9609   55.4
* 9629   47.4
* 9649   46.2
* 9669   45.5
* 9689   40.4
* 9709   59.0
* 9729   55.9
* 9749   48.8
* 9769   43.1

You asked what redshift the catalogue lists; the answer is 0.176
